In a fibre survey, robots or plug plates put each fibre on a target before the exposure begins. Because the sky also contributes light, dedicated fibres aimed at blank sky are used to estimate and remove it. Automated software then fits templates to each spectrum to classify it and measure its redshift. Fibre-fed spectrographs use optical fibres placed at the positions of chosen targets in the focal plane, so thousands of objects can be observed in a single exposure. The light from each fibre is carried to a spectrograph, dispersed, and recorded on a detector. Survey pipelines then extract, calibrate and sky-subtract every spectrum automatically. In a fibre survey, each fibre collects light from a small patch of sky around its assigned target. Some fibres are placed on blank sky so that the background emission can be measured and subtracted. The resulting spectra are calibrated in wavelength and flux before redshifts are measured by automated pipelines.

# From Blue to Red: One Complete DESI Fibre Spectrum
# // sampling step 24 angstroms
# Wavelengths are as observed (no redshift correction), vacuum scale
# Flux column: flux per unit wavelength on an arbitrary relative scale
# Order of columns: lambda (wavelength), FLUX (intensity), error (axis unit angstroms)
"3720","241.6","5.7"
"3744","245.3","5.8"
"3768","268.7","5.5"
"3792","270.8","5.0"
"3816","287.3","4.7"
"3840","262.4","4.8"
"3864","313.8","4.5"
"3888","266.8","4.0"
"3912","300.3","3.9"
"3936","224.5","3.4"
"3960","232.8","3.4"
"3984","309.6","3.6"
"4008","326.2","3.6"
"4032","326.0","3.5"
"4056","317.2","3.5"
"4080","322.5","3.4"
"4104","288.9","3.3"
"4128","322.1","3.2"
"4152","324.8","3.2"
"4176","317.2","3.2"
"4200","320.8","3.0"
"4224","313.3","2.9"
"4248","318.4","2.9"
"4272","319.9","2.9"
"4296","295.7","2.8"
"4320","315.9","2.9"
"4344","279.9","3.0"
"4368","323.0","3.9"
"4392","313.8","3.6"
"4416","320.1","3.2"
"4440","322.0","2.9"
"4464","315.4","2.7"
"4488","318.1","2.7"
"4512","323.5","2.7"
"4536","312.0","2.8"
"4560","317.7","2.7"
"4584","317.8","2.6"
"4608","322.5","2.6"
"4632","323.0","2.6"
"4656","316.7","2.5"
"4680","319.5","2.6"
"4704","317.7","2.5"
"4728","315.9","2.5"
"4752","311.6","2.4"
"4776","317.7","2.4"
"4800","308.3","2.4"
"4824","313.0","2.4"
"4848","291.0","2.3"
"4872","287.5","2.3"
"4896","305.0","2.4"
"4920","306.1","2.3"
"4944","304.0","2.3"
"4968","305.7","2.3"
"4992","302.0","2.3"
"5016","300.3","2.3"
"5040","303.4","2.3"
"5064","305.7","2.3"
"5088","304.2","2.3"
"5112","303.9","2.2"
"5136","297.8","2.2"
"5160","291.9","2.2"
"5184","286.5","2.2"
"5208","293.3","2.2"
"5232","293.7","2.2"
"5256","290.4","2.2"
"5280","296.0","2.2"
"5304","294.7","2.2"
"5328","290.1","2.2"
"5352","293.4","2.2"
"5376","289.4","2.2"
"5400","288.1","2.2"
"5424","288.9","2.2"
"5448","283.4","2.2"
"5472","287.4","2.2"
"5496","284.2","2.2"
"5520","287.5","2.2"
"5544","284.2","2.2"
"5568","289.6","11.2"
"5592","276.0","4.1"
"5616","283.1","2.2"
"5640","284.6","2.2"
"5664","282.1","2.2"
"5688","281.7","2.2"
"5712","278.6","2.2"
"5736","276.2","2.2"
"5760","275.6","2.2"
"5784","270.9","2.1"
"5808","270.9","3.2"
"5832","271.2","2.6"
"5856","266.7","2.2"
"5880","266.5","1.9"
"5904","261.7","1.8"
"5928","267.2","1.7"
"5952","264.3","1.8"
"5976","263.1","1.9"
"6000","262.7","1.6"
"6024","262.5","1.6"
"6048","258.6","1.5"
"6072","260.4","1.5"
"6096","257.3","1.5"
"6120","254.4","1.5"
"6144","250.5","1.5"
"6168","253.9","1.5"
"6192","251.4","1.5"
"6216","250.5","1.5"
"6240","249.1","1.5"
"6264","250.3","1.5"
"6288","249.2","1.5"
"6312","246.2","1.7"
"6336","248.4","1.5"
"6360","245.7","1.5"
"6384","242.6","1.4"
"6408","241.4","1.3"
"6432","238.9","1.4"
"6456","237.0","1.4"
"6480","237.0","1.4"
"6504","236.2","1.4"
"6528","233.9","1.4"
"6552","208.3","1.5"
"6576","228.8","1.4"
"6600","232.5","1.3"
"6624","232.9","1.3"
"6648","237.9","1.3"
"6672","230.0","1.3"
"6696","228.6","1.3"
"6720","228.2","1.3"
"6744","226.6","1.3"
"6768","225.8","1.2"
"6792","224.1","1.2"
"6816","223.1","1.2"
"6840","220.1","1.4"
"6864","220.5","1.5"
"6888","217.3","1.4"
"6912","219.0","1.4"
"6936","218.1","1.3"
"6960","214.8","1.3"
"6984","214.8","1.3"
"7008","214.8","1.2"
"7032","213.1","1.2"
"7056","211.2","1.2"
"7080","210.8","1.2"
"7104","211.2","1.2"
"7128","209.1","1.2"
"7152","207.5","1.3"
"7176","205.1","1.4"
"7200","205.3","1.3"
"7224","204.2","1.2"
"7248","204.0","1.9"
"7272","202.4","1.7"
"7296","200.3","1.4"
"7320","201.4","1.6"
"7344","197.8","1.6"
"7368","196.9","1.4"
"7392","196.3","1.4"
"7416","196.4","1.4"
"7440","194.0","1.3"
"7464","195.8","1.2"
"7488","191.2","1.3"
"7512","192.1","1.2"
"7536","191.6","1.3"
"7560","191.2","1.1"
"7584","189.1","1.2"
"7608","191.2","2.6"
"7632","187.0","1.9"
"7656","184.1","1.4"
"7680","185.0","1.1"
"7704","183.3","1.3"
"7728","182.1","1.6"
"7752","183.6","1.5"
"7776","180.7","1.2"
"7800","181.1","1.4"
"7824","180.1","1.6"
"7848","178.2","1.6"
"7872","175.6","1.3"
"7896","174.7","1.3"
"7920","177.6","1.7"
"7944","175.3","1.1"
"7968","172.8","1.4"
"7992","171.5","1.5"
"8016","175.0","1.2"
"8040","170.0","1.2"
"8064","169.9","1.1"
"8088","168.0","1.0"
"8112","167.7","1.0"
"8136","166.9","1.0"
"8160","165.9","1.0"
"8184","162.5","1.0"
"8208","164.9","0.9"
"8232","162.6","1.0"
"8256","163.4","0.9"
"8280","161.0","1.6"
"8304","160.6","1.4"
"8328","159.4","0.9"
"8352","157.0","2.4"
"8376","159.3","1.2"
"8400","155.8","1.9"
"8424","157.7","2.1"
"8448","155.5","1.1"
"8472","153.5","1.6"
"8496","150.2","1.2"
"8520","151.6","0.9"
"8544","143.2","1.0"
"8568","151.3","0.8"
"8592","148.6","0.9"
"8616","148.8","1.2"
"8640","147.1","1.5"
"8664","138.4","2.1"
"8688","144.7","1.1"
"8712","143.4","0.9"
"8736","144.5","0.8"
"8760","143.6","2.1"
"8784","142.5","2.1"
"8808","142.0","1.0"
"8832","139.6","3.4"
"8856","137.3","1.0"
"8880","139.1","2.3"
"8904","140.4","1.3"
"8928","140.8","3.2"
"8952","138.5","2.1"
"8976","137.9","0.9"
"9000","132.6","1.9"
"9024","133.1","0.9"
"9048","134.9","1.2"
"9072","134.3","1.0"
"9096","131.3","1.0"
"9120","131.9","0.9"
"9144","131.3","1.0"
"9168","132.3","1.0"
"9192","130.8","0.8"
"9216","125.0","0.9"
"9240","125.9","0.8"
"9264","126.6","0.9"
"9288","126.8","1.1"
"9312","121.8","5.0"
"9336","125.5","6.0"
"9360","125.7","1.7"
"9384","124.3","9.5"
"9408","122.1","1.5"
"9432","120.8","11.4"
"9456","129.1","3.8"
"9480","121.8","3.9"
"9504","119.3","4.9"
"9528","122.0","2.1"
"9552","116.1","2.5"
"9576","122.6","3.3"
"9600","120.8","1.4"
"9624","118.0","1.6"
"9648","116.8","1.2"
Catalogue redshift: -0.001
